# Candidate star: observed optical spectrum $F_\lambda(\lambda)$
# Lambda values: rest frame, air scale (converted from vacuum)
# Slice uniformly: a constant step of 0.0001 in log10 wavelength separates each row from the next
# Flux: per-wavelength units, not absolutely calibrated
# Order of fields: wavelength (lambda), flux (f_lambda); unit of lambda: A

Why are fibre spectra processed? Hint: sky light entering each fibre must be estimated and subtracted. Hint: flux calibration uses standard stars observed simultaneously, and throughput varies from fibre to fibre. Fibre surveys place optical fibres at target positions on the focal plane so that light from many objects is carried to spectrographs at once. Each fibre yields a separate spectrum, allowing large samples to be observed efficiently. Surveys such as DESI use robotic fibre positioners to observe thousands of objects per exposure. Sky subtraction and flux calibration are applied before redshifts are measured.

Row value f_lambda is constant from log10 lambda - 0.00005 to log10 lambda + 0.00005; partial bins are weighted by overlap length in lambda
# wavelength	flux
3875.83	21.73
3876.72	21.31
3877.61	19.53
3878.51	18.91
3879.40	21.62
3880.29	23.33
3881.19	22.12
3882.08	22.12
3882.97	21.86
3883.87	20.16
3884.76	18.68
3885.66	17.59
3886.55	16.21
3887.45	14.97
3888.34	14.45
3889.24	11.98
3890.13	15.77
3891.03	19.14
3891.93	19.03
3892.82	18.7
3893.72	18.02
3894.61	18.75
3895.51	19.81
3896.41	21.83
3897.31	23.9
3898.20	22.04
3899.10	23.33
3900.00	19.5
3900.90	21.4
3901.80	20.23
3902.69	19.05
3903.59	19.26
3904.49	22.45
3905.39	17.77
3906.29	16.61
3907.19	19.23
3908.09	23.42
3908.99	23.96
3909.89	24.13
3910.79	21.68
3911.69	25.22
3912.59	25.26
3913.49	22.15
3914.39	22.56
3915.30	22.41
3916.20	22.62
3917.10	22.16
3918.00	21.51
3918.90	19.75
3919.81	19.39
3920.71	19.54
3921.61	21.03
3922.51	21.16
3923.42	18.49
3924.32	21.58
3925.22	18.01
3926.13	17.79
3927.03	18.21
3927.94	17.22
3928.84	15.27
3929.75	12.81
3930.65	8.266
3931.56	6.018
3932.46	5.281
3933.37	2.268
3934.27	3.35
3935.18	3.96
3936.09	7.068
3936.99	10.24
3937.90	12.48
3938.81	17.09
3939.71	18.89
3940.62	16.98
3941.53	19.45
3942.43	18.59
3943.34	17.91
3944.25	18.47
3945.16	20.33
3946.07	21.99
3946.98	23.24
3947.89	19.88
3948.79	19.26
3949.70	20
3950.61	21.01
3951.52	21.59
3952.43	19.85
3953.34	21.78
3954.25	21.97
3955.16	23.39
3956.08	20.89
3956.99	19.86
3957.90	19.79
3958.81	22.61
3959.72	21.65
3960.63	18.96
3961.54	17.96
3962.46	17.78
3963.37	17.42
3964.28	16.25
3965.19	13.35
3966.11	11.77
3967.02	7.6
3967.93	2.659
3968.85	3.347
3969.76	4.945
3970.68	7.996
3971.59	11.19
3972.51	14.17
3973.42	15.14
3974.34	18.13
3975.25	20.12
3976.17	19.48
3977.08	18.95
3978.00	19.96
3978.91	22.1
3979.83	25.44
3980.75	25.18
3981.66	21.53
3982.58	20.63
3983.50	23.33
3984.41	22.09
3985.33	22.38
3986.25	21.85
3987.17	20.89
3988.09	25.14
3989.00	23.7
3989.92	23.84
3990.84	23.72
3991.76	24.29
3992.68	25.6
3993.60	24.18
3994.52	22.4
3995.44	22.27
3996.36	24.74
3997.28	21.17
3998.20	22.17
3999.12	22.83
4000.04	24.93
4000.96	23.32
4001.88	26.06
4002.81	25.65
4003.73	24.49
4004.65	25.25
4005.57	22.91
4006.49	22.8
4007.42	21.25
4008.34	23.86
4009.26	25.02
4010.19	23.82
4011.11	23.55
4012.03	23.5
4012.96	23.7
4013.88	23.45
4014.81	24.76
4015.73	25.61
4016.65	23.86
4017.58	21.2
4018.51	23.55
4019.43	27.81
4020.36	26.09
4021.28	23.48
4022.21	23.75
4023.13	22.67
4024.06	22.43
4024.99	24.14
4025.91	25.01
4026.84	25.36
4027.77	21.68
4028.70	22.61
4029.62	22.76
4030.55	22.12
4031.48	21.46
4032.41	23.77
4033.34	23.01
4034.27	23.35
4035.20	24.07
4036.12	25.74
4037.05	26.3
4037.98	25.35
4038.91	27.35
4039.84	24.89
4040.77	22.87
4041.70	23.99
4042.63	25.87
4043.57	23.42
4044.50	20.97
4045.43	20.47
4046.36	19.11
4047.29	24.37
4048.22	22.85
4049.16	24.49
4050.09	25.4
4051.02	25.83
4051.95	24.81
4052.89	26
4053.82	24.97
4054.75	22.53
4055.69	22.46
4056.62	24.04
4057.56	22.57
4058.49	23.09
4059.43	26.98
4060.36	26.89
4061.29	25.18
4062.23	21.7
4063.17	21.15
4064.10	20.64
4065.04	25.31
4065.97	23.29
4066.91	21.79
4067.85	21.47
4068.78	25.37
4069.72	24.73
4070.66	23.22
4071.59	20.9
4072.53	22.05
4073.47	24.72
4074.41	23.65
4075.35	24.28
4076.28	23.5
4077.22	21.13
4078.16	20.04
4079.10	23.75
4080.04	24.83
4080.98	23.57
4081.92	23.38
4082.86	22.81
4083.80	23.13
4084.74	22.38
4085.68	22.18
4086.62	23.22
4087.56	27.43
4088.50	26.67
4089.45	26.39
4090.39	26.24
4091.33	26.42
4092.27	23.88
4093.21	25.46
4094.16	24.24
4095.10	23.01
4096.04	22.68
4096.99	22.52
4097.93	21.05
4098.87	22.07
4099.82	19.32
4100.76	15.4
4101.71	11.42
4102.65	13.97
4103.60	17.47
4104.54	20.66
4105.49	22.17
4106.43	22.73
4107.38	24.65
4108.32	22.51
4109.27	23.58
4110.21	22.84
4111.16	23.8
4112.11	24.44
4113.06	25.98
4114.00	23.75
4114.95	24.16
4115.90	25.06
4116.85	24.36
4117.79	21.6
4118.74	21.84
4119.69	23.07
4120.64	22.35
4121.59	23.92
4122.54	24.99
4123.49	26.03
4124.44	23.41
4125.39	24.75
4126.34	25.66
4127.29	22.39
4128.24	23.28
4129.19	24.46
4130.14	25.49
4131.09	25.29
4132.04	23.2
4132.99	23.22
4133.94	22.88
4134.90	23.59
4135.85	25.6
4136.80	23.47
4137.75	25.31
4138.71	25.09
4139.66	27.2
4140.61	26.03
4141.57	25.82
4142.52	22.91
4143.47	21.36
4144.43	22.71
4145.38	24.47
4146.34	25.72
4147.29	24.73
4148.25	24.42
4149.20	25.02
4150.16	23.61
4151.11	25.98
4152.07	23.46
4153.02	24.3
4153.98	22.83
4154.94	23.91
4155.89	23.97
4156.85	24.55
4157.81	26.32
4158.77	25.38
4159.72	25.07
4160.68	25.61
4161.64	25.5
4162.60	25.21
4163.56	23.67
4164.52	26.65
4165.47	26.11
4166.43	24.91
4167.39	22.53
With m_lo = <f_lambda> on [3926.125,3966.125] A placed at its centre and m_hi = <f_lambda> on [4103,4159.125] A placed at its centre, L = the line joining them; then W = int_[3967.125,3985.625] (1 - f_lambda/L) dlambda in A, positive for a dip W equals 1.1 A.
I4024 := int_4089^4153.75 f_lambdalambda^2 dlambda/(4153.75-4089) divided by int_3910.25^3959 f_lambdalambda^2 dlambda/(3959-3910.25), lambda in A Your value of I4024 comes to 1.43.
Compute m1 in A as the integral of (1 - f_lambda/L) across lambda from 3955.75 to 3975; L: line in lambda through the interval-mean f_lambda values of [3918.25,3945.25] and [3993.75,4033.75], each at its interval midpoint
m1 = 4.0 A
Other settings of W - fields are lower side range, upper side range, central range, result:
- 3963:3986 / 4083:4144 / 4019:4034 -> -3.8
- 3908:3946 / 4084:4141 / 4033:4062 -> -4.1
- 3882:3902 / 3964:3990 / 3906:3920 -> -2.6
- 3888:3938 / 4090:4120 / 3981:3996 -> -2.6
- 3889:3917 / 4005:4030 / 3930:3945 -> 6.8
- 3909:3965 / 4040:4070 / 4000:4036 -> -3.2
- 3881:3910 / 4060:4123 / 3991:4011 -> -2.3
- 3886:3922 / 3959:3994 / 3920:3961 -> 4.7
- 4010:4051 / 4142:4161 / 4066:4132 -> 2.8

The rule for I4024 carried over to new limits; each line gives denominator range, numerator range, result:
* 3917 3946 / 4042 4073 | 1.63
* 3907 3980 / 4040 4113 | 1.42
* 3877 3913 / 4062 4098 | 1.28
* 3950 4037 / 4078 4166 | 1.18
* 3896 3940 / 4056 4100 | 1.42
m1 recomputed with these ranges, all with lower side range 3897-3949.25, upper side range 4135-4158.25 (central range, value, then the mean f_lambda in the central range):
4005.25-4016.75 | -1.70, 23.7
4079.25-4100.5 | -0.74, 23.7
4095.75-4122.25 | 1.89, 21.8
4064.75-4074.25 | -0.40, 23.3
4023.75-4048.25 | -2.52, 23.6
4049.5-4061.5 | -1.50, 24.7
